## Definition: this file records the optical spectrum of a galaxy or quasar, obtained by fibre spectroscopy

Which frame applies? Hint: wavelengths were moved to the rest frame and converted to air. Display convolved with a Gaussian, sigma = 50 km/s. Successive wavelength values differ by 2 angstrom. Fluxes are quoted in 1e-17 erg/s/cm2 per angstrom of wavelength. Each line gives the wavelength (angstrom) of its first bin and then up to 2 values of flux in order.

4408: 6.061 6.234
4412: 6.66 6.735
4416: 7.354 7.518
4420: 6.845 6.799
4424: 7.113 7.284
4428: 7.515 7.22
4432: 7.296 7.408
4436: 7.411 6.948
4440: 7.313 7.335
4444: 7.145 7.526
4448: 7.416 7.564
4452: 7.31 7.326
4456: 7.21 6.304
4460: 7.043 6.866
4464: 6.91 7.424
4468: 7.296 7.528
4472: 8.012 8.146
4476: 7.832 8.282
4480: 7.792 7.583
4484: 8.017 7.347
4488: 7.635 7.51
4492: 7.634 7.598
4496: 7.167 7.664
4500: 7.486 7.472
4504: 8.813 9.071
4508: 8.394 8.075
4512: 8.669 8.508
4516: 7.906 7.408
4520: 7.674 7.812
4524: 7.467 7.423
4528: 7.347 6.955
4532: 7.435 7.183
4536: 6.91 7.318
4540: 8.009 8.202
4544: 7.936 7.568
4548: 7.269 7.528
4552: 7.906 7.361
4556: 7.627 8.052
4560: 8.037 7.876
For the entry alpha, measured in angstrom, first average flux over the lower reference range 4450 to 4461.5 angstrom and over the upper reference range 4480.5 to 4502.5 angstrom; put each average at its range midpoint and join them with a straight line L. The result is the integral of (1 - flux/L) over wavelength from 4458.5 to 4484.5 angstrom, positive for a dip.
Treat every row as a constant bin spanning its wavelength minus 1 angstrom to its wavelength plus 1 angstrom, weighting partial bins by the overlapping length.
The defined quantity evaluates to -1.0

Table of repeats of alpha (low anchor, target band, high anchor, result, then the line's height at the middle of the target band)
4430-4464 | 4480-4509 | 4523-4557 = -1.8 angstrom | 7.35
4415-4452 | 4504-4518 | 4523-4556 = -1.8 angstrom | 7.44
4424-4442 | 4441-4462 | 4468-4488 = 0.8 angstrom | 7.5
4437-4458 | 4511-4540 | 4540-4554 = 0.1 angstrom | 7.63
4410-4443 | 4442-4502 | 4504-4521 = 2.0 angstrom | 7.73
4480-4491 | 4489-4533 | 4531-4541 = -1.7 angstrom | 7.5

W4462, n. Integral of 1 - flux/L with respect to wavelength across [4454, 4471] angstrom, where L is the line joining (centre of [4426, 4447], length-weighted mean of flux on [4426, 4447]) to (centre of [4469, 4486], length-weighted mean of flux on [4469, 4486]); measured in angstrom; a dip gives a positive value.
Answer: 1.3 angstrom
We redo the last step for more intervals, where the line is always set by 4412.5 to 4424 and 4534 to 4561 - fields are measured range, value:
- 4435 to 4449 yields -0.3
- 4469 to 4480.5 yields -1.0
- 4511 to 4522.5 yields -0.8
